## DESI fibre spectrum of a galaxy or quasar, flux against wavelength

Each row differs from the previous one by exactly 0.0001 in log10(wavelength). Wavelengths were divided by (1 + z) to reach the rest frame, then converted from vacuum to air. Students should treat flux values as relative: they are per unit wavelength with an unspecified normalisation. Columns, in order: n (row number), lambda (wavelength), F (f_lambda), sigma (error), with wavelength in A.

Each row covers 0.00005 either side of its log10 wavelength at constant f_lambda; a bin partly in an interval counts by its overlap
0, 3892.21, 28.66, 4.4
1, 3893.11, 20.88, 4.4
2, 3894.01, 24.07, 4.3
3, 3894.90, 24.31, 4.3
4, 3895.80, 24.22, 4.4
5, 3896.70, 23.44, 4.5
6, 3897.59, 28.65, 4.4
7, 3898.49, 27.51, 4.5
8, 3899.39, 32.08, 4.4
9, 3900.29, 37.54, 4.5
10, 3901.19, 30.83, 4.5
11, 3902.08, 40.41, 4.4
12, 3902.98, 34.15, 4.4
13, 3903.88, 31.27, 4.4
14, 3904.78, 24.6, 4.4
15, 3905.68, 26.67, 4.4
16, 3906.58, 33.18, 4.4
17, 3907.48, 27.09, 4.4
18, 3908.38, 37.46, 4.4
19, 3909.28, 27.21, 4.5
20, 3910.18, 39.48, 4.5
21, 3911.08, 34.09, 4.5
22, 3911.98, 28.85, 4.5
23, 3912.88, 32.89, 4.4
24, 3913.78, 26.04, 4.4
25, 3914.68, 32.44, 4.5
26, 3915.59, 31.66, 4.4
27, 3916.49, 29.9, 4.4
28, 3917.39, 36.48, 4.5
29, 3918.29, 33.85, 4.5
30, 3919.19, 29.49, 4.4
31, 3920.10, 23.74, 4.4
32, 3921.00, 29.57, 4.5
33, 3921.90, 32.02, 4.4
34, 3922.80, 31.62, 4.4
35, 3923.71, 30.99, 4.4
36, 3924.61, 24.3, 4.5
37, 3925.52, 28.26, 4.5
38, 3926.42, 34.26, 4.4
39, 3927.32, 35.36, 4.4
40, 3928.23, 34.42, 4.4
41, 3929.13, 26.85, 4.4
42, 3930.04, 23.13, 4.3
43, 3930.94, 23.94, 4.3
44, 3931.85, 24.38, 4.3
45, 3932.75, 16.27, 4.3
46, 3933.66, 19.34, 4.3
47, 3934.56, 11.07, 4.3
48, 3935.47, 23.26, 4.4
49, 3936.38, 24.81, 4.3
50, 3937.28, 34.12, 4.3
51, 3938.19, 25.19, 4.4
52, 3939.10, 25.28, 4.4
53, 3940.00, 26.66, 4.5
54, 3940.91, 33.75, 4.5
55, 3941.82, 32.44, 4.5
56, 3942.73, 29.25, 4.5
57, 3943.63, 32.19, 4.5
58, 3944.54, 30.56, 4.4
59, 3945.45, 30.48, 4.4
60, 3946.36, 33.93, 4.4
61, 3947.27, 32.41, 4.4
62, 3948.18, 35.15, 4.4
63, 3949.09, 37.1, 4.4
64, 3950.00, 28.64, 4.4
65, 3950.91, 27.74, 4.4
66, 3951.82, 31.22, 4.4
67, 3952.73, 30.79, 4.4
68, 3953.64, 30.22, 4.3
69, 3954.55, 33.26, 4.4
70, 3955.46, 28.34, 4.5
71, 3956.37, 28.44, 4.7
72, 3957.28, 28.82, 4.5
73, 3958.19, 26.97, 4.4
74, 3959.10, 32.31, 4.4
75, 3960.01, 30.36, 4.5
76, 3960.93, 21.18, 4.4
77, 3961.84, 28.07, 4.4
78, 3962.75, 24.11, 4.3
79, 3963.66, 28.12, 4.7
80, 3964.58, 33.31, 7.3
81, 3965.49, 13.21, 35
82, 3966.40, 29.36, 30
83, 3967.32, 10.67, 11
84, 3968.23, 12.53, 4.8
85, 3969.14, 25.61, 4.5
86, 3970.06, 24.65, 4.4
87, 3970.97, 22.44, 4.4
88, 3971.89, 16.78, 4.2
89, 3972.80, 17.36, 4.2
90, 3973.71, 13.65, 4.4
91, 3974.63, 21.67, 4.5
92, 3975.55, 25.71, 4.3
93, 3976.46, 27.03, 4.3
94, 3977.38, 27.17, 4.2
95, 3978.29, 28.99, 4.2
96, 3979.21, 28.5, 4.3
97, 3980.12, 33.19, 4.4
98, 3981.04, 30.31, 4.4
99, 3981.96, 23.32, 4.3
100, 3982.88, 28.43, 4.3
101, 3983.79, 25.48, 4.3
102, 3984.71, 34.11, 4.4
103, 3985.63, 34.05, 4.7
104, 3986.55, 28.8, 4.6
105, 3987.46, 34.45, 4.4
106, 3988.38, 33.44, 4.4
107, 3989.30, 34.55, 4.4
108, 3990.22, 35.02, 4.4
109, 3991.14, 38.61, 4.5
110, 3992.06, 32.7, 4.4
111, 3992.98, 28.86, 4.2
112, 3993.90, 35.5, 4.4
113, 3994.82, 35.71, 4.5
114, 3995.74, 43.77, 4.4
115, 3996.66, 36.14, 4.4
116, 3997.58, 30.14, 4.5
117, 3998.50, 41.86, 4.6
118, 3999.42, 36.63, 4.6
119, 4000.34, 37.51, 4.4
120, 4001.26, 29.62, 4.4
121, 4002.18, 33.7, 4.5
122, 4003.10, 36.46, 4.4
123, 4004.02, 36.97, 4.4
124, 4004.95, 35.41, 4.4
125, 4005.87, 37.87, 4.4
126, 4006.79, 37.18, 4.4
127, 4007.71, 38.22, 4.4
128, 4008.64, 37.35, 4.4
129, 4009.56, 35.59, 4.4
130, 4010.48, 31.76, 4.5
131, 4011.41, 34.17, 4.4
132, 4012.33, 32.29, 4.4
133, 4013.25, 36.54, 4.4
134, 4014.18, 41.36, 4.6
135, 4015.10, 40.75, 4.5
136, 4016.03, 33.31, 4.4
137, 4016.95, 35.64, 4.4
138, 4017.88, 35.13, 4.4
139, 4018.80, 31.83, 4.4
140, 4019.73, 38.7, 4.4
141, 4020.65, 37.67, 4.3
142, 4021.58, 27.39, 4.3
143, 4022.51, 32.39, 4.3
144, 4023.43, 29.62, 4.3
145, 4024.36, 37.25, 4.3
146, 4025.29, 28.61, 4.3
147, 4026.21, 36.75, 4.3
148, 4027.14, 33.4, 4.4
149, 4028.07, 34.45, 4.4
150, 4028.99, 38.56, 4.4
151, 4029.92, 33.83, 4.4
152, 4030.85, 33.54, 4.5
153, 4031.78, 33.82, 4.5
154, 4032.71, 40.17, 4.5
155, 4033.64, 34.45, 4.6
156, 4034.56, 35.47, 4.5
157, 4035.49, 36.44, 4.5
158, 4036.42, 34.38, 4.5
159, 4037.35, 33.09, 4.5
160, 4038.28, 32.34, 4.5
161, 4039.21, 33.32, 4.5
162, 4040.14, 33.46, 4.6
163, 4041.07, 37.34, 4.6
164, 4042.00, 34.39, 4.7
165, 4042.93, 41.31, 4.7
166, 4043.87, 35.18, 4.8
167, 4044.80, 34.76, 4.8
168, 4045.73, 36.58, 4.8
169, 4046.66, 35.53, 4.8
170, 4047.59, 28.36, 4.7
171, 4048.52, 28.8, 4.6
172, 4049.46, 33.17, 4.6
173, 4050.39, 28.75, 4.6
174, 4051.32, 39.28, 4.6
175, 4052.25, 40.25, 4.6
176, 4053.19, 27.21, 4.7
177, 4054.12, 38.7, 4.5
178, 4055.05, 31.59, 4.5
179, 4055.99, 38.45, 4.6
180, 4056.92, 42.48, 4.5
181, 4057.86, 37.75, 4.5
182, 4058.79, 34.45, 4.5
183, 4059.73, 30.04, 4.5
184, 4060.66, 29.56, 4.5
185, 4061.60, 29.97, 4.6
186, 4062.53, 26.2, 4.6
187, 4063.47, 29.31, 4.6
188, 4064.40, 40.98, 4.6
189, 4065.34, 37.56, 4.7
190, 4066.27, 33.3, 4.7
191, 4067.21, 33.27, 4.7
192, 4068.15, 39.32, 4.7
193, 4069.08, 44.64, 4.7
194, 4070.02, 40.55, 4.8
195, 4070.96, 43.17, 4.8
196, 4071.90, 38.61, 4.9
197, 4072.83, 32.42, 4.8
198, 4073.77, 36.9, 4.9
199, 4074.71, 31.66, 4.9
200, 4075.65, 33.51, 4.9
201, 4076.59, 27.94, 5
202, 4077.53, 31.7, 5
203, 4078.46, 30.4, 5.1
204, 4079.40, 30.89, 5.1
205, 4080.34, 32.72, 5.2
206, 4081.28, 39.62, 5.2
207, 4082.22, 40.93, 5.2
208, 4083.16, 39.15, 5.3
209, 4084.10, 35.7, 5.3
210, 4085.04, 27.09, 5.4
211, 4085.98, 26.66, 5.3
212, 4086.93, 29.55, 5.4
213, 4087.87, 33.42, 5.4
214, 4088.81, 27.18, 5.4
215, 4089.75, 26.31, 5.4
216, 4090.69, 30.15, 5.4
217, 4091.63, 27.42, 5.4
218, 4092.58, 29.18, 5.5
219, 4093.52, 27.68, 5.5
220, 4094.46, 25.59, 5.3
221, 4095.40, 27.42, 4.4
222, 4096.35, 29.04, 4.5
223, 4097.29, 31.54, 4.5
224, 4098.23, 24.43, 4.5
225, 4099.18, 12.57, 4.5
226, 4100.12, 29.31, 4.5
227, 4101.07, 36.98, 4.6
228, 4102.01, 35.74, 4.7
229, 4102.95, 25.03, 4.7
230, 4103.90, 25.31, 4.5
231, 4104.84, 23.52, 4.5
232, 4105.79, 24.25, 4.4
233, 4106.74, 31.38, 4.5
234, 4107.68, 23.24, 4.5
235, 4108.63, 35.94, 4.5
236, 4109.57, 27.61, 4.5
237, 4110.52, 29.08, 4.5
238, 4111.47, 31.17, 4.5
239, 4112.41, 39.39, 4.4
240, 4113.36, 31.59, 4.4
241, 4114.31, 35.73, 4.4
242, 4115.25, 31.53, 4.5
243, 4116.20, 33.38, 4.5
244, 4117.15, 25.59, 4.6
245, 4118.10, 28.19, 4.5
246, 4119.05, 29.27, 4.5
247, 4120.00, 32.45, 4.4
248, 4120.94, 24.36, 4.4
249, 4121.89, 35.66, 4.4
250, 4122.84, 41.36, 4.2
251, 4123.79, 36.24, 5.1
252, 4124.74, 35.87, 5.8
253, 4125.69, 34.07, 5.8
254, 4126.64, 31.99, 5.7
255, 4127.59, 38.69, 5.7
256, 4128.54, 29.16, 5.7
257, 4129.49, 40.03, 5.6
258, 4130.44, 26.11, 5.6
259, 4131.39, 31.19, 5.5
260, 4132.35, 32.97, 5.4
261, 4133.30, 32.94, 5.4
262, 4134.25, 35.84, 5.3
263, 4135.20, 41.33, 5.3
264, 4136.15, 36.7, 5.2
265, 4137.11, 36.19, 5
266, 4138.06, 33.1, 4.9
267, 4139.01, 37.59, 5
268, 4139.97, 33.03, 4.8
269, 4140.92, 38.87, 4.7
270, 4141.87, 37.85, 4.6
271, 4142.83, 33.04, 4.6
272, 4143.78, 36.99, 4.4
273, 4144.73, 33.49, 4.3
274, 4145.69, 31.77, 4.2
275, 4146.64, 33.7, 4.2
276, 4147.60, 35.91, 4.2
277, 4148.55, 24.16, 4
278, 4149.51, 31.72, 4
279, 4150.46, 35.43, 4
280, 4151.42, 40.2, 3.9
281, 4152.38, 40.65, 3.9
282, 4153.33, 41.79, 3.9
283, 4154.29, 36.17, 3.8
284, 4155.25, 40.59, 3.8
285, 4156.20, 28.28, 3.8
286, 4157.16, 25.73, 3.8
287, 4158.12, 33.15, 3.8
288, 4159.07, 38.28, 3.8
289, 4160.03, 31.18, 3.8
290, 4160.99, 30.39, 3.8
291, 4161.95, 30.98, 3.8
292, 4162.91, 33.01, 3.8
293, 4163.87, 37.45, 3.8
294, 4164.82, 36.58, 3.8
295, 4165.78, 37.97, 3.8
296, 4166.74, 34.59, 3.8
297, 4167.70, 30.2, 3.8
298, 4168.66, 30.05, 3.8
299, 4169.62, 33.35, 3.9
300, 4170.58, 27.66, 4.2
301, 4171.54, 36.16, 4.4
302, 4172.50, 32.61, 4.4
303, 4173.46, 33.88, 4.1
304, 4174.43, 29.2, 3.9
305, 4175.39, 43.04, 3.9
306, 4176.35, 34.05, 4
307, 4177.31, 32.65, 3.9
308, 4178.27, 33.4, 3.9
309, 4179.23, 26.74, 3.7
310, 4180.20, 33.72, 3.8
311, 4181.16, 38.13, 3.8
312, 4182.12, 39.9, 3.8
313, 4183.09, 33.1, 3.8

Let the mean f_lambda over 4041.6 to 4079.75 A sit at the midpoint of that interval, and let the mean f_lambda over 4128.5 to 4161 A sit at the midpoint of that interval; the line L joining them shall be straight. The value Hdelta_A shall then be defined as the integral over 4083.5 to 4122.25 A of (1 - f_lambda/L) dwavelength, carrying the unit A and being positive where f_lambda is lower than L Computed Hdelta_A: 6.04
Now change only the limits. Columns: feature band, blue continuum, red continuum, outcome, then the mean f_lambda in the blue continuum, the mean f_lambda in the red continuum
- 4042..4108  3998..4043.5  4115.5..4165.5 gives 4.56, 35.3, 34.1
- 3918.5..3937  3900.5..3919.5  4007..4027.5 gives 3.35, 31.9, 34.8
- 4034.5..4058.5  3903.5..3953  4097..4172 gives -2.77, 29.4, 32.7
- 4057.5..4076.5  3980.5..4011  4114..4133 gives -0.94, 34.2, 32.7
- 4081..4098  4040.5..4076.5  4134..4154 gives 2.27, 35.1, 35.7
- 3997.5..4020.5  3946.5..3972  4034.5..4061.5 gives -3.50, 27.1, 34.5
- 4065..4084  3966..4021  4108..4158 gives -1.74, 31.5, 33.8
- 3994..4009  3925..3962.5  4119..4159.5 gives -3.07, 28.5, 34.6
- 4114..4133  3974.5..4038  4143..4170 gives 0.75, 33.9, 34.1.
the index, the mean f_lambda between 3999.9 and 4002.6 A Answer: 33.6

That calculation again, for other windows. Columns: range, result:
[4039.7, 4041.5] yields 35.4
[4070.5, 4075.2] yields 36.5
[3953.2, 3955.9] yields 30.6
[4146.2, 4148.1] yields 34.7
